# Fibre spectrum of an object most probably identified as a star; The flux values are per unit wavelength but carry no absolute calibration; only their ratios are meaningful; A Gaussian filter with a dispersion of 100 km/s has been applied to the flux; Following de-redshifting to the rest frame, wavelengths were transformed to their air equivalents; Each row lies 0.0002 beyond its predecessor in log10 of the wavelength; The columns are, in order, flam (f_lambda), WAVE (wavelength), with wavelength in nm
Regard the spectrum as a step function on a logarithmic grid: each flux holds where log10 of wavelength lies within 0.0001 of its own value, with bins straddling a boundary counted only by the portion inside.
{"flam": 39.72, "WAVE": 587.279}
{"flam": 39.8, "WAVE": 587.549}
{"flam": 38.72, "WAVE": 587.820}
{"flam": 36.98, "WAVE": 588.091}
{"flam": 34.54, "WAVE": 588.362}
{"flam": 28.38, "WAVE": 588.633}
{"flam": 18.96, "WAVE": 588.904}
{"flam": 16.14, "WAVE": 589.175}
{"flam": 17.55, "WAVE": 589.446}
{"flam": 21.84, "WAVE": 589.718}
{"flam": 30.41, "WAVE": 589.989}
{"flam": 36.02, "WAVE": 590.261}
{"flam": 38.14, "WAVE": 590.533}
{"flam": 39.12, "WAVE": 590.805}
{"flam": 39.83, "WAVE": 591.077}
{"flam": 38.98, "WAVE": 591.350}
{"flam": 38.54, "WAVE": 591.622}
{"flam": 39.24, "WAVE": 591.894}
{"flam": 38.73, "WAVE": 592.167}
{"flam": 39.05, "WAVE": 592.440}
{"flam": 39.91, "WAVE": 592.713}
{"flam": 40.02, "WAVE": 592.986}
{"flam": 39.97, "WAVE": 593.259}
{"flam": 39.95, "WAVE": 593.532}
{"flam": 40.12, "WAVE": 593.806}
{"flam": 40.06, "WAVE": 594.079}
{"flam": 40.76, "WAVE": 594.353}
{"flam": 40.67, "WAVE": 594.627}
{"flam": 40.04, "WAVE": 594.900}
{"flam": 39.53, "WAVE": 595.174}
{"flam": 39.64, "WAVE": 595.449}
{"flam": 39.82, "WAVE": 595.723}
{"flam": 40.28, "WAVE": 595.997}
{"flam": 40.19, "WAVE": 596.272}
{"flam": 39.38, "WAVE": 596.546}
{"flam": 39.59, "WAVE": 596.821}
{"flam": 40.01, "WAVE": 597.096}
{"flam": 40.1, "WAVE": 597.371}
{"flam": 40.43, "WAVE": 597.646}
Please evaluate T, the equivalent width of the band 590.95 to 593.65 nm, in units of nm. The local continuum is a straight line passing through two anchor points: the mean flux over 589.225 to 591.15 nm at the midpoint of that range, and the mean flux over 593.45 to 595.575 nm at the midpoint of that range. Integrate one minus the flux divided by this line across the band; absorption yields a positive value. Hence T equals -0.31 nm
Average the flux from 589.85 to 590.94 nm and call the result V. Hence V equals 35.9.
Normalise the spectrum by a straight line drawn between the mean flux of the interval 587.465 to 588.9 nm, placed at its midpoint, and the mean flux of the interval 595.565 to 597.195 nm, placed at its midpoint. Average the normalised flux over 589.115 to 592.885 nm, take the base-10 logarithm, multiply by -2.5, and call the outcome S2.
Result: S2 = 0.059 mag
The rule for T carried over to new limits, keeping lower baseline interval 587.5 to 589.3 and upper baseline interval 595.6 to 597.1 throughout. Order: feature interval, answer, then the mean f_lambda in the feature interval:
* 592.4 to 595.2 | -0.25 nm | 40.1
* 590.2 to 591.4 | -0.20 nm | 38.5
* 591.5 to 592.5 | -0.13 nm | 38.9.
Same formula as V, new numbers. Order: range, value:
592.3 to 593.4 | 39.7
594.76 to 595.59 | 39.8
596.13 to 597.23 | 39.8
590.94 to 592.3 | 39.1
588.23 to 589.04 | 27.3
